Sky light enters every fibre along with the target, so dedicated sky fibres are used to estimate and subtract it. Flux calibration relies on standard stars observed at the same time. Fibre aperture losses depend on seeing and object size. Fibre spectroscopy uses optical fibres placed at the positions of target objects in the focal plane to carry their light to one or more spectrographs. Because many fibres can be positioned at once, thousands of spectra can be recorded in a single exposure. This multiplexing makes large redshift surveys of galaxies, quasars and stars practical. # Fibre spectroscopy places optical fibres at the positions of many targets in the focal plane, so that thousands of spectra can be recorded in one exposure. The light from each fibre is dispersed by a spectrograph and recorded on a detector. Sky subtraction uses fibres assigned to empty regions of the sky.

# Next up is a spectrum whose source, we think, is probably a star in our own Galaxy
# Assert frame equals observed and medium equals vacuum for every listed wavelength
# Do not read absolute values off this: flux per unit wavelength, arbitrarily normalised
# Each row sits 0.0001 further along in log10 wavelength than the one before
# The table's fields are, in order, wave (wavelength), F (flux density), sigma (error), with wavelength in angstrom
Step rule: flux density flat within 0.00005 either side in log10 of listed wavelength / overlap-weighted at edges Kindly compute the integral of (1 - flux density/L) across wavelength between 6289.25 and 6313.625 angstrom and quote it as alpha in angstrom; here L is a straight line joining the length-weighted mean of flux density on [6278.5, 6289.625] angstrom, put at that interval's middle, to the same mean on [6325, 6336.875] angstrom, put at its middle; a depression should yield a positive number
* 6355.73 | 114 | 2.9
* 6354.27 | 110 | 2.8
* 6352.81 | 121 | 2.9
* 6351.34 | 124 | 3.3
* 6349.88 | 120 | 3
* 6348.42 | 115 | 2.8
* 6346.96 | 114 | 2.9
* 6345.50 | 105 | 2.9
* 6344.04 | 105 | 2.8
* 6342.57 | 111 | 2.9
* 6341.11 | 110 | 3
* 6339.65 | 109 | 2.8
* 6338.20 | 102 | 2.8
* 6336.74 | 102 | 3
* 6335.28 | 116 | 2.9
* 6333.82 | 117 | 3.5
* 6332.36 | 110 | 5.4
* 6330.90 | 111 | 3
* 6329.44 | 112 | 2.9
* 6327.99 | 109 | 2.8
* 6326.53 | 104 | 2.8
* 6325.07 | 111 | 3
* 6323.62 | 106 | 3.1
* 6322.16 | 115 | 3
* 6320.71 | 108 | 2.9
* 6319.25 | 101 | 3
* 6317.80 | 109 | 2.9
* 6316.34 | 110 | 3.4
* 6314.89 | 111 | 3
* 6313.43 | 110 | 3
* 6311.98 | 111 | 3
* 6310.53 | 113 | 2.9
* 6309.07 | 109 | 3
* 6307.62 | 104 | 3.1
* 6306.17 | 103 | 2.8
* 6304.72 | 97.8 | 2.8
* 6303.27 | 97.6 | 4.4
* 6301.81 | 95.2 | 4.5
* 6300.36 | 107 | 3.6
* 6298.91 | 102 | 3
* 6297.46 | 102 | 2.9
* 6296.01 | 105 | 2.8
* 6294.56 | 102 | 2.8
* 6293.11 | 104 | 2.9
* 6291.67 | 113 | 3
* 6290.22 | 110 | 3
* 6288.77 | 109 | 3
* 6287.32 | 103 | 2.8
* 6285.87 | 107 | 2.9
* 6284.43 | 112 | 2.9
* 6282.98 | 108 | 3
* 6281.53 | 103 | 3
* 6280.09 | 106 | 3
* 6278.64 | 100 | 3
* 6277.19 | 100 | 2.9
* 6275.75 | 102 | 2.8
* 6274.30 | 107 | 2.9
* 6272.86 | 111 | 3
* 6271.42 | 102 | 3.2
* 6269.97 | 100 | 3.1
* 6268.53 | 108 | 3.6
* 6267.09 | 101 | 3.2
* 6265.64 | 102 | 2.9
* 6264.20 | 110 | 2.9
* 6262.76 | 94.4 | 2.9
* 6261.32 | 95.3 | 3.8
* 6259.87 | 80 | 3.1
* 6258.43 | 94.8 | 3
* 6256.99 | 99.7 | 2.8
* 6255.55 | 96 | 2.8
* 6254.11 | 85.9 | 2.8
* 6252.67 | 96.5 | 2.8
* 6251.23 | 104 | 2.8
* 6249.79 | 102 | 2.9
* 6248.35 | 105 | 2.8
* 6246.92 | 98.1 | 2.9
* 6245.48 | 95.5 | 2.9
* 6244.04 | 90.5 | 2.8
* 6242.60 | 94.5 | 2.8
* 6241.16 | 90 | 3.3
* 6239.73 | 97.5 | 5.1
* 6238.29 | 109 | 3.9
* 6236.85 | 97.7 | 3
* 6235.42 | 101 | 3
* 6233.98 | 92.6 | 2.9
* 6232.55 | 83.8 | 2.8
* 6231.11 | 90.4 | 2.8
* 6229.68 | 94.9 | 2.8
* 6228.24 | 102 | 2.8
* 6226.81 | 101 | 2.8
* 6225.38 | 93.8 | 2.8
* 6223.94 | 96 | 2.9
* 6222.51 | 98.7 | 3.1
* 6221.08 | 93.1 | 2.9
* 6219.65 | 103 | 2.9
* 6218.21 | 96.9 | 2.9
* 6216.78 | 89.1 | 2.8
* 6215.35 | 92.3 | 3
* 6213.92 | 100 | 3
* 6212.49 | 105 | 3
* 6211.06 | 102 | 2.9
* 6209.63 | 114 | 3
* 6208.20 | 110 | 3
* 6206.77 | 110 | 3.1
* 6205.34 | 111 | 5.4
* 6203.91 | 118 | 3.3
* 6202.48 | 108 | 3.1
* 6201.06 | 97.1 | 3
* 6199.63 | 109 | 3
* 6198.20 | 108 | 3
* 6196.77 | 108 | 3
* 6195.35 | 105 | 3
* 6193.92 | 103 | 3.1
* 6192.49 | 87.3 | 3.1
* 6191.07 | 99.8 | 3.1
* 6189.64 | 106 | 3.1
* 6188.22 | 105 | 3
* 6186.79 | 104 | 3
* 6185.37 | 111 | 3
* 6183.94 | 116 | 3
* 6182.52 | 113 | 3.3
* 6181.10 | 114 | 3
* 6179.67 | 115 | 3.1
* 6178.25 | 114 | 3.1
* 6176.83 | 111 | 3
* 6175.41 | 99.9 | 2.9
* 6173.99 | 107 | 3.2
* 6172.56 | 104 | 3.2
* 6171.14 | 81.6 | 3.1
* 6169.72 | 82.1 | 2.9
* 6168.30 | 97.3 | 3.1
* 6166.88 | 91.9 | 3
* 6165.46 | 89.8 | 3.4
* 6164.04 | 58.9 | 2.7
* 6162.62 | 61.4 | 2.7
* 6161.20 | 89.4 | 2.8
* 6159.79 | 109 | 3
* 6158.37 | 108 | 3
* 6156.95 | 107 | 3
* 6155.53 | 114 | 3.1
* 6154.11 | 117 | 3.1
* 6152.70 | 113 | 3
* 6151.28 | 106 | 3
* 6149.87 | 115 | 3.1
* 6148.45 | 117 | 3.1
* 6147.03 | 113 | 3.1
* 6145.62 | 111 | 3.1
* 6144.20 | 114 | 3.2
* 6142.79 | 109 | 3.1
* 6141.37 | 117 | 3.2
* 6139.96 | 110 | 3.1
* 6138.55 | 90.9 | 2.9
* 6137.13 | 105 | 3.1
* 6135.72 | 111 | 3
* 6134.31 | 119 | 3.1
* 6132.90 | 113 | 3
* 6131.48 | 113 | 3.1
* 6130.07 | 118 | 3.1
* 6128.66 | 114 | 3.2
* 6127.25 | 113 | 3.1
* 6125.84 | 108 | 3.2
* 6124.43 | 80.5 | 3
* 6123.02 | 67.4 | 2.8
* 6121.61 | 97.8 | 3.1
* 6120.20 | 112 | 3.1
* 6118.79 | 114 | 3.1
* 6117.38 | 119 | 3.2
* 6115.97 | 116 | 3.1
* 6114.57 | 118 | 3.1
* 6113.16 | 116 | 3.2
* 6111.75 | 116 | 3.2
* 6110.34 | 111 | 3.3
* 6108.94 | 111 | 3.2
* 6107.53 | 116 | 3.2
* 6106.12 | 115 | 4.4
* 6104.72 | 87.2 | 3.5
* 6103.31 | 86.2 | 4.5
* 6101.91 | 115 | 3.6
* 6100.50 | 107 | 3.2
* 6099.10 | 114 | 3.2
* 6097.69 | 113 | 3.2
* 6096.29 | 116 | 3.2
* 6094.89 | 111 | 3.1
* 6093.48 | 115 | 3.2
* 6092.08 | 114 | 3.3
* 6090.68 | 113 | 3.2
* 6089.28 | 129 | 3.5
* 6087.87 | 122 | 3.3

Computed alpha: 0.7 angstrom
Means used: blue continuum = 106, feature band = 105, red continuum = 111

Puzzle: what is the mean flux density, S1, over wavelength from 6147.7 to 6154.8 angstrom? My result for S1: 114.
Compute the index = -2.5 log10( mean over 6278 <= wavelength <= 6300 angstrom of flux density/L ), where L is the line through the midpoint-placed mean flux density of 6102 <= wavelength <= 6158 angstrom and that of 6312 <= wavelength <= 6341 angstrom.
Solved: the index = 0.03 mag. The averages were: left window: 109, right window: 109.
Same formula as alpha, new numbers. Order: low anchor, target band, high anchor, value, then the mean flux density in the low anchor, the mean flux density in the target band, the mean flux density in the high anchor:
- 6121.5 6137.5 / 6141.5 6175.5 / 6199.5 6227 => 1.1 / 105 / 101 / 102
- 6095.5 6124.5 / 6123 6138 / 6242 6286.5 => -0.1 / 108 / 107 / 100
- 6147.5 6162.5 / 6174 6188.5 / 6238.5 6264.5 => -0.8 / 108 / 110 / 96.1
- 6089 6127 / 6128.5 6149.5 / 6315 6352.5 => -0.5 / 109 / 112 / 110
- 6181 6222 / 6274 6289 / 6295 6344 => 0.2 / 105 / 105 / 107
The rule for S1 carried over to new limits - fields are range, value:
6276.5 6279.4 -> 99.8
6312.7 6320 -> 108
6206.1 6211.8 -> 109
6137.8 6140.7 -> 101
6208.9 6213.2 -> 107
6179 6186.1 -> 114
